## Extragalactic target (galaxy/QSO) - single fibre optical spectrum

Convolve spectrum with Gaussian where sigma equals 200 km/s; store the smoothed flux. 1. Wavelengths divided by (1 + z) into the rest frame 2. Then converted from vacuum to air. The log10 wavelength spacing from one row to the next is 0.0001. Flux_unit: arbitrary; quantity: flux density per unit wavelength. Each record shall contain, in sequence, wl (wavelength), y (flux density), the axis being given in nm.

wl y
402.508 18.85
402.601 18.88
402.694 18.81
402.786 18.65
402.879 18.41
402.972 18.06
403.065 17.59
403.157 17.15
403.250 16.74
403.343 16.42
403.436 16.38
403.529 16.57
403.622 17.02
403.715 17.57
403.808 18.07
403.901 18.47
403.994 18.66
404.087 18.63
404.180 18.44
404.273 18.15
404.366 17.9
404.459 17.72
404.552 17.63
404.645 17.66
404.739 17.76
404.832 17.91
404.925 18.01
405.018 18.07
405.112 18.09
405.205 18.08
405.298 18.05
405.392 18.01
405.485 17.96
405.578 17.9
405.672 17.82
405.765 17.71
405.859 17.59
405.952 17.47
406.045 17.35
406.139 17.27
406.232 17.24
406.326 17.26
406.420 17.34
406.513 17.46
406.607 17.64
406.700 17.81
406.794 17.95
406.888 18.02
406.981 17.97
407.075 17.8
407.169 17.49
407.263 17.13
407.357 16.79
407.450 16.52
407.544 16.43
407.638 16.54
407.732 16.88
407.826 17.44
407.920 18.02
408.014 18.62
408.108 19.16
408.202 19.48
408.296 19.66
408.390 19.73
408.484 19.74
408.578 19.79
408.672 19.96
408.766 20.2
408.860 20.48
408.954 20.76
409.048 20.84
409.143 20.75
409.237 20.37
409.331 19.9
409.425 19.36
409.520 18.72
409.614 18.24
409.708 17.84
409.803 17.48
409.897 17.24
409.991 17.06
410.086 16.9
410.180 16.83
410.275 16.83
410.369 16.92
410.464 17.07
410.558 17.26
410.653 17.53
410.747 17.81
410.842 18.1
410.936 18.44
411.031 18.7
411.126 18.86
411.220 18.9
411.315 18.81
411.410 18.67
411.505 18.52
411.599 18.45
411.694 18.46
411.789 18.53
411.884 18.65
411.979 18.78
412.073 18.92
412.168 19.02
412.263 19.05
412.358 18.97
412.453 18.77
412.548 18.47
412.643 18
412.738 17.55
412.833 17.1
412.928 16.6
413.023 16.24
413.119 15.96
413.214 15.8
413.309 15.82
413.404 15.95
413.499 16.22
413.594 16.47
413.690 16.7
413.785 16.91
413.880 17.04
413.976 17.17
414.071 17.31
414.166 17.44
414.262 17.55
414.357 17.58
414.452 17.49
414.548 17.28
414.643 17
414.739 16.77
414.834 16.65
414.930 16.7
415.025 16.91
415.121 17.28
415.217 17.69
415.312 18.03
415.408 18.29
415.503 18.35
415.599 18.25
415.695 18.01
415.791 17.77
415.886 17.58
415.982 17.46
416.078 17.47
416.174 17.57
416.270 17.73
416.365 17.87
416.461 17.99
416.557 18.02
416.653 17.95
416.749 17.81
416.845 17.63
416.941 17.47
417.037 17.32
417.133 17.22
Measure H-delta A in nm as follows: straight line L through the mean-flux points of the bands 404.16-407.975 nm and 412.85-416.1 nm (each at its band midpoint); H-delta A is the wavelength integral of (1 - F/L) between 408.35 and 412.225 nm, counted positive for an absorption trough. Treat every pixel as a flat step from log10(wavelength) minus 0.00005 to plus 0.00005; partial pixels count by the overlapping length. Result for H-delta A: -0.29 nm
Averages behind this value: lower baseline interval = 17.6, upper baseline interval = 17.1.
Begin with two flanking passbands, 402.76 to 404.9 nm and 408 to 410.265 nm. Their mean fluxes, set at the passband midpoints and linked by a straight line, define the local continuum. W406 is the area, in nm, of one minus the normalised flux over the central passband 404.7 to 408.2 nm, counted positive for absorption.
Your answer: 0.14 nm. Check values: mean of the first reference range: 17.7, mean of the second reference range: 19.1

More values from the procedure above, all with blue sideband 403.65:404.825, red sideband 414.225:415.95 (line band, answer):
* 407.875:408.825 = -0.086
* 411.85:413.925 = 0.026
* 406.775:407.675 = 0.032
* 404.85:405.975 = 0.004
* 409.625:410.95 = 0.027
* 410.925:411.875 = -0.051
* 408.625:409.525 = -0.121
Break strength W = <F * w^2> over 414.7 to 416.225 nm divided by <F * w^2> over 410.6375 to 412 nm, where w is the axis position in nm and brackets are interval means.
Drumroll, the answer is 0.97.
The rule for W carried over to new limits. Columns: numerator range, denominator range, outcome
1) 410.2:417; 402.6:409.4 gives 1.01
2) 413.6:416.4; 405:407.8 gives 1.04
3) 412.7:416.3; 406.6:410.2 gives 0.96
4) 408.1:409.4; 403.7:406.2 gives 1.14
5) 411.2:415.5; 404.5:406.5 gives 1.03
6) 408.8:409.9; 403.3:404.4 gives 1.13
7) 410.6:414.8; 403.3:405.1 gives 1.04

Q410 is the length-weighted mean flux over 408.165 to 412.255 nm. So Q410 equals 18.7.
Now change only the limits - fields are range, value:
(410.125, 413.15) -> 18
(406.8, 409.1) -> 18.6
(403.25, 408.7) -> 17.8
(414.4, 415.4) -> 17.2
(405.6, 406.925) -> 17.6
